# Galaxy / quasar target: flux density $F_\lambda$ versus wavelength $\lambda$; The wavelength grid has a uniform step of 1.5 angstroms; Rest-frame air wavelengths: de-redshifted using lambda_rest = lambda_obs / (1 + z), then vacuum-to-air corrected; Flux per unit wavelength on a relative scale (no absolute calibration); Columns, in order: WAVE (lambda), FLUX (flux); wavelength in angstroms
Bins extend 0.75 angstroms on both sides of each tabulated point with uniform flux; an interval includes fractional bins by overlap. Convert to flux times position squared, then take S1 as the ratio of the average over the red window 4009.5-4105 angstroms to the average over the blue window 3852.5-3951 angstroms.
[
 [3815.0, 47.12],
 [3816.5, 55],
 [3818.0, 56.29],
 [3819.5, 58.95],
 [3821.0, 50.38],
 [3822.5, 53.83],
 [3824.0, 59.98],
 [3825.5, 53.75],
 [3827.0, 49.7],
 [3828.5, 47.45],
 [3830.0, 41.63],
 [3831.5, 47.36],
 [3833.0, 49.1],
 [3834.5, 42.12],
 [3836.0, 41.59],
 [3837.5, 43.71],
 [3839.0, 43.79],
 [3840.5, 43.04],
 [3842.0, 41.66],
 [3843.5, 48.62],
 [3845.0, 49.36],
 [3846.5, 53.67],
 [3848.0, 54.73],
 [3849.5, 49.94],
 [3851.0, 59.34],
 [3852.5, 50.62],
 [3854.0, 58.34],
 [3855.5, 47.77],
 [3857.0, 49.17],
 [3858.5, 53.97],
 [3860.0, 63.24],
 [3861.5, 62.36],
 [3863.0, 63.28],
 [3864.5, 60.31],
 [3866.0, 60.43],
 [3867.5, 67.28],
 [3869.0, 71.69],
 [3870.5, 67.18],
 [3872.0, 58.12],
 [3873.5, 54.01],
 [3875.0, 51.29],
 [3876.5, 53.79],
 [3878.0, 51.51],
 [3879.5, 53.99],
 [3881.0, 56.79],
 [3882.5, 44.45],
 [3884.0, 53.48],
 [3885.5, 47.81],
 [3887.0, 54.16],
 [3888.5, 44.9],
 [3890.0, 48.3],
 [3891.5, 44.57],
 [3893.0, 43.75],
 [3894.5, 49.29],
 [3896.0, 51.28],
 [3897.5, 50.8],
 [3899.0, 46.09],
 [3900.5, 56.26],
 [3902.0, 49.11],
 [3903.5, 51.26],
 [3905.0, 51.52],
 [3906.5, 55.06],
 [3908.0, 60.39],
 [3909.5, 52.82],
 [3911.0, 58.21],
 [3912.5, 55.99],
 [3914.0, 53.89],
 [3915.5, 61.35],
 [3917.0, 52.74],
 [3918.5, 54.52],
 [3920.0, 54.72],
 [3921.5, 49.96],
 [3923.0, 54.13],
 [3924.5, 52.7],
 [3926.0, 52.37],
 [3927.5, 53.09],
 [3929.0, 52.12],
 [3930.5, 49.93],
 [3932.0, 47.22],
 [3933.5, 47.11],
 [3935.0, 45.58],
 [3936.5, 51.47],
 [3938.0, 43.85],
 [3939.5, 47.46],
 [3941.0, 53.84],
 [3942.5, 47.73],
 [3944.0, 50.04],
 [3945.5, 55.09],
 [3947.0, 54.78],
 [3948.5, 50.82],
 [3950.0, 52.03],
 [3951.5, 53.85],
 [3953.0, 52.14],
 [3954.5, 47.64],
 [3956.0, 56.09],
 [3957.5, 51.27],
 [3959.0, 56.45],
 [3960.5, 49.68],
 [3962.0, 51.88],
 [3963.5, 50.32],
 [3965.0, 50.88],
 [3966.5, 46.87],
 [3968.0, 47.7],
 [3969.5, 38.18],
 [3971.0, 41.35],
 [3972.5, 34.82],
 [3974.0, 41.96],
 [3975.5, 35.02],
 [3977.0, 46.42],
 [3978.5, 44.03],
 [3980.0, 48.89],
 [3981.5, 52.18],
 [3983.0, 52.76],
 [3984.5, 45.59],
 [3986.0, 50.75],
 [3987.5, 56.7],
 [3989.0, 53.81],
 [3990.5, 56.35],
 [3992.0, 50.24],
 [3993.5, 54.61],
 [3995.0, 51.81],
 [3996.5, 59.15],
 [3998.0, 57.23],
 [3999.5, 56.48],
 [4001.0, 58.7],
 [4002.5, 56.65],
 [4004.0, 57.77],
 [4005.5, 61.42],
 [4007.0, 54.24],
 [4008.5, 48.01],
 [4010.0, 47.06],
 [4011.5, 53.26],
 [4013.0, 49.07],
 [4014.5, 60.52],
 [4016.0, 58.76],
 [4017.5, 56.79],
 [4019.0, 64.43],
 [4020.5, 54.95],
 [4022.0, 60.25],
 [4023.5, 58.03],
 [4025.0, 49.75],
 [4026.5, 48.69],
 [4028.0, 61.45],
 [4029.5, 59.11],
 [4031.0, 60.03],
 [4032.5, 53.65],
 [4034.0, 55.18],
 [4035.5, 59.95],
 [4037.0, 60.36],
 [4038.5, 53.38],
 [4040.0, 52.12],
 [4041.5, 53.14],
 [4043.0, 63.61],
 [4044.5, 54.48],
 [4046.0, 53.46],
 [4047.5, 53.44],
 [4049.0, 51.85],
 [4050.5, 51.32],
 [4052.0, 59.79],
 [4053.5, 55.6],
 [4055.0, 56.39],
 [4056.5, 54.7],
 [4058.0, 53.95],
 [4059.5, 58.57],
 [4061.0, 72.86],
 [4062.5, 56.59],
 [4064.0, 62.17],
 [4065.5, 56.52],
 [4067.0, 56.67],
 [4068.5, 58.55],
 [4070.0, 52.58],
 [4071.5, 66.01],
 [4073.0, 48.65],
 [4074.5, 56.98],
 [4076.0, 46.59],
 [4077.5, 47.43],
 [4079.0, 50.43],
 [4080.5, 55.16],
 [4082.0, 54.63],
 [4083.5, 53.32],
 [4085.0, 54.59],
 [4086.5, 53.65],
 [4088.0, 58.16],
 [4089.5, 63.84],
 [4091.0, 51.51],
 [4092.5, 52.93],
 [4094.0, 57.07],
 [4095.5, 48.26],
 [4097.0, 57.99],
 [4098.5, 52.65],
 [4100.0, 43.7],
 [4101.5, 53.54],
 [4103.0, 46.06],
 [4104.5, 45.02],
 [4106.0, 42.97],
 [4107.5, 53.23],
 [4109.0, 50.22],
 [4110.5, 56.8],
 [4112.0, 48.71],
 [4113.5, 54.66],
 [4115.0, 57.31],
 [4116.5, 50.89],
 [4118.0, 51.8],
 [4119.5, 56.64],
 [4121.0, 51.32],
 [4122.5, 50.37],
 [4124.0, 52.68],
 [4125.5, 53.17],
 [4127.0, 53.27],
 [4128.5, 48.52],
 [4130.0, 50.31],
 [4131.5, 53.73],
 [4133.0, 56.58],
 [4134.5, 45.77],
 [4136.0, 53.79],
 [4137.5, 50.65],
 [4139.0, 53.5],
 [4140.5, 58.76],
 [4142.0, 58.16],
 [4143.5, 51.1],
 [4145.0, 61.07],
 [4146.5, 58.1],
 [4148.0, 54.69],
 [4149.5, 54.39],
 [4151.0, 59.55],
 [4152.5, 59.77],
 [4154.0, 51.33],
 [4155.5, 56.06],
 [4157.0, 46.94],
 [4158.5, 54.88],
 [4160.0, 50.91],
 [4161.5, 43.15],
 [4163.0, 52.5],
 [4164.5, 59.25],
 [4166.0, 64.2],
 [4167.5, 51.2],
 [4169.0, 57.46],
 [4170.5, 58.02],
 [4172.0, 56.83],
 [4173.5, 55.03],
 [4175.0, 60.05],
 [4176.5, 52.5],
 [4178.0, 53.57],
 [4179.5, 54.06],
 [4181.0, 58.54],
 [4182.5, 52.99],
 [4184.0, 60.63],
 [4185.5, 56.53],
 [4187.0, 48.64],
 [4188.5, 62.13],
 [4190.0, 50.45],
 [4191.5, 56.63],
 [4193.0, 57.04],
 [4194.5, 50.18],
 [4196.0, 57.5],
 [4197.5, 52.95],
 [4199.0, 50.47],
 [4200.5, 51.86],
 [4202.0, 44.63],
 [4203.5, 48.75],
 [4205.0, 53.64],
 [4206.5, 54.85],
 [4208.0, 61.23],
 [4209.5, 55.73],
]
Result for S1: 1.1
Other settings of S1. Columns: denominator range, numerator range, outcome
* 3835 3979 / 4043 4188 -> 1.17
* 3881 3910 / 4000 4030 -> 1.18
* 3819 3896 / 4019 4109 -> 1.16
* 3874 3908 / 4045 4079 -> 1.20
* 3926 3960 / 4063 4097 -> 1.15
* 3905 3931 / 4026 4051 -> 1.09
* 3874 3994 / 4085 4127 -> 1.13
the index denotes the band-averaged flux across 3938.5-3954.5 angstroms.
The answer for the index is 51.5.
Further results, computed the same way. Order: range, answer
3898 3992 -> 50.6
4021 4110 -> 54.8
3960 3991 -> 47.3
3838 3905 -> 53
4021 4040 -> 56.5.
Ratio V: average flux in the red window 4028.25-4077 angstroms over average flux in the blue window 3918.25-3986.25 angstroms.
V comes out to 1.15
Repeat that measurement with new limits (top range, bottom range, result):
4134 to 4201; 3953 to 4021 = 1.06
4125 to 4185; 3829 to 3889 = 1.04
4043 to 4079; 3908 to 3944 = 1.08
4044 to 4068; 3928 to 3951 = 1.14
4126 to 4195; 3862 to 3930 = 1.01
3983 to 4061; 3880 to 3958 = 1.08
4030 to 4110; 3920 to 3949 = 1.08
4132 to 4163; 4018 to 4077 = 0.95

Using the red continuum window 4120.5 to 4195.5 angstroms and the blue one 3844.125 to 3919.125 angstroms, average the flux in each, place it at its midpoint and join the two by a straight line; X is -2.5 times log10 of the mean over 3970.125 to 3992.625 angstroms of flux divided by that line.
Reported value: 0.150 mag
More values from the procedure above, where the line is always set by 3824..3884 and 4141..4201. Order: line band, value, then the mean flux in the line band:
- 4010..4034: -0.04 mag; 56.2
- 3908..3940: 0.02 mag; 52.2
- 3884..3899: 0.10 mag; 48.5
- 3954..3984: 0.14 mag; 47.2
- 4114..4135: 0.05 mag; 52.4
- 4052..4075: -0.07 mag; 57.9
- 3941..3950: 0.03 mag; 51.9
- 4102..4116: 0.08 mag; 50.6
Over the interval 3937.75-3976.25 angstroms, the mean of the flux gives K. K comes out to 48.6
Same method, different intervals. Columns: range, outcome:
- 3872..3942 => 51.6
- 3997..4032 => 56.2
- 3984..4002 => 54.4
